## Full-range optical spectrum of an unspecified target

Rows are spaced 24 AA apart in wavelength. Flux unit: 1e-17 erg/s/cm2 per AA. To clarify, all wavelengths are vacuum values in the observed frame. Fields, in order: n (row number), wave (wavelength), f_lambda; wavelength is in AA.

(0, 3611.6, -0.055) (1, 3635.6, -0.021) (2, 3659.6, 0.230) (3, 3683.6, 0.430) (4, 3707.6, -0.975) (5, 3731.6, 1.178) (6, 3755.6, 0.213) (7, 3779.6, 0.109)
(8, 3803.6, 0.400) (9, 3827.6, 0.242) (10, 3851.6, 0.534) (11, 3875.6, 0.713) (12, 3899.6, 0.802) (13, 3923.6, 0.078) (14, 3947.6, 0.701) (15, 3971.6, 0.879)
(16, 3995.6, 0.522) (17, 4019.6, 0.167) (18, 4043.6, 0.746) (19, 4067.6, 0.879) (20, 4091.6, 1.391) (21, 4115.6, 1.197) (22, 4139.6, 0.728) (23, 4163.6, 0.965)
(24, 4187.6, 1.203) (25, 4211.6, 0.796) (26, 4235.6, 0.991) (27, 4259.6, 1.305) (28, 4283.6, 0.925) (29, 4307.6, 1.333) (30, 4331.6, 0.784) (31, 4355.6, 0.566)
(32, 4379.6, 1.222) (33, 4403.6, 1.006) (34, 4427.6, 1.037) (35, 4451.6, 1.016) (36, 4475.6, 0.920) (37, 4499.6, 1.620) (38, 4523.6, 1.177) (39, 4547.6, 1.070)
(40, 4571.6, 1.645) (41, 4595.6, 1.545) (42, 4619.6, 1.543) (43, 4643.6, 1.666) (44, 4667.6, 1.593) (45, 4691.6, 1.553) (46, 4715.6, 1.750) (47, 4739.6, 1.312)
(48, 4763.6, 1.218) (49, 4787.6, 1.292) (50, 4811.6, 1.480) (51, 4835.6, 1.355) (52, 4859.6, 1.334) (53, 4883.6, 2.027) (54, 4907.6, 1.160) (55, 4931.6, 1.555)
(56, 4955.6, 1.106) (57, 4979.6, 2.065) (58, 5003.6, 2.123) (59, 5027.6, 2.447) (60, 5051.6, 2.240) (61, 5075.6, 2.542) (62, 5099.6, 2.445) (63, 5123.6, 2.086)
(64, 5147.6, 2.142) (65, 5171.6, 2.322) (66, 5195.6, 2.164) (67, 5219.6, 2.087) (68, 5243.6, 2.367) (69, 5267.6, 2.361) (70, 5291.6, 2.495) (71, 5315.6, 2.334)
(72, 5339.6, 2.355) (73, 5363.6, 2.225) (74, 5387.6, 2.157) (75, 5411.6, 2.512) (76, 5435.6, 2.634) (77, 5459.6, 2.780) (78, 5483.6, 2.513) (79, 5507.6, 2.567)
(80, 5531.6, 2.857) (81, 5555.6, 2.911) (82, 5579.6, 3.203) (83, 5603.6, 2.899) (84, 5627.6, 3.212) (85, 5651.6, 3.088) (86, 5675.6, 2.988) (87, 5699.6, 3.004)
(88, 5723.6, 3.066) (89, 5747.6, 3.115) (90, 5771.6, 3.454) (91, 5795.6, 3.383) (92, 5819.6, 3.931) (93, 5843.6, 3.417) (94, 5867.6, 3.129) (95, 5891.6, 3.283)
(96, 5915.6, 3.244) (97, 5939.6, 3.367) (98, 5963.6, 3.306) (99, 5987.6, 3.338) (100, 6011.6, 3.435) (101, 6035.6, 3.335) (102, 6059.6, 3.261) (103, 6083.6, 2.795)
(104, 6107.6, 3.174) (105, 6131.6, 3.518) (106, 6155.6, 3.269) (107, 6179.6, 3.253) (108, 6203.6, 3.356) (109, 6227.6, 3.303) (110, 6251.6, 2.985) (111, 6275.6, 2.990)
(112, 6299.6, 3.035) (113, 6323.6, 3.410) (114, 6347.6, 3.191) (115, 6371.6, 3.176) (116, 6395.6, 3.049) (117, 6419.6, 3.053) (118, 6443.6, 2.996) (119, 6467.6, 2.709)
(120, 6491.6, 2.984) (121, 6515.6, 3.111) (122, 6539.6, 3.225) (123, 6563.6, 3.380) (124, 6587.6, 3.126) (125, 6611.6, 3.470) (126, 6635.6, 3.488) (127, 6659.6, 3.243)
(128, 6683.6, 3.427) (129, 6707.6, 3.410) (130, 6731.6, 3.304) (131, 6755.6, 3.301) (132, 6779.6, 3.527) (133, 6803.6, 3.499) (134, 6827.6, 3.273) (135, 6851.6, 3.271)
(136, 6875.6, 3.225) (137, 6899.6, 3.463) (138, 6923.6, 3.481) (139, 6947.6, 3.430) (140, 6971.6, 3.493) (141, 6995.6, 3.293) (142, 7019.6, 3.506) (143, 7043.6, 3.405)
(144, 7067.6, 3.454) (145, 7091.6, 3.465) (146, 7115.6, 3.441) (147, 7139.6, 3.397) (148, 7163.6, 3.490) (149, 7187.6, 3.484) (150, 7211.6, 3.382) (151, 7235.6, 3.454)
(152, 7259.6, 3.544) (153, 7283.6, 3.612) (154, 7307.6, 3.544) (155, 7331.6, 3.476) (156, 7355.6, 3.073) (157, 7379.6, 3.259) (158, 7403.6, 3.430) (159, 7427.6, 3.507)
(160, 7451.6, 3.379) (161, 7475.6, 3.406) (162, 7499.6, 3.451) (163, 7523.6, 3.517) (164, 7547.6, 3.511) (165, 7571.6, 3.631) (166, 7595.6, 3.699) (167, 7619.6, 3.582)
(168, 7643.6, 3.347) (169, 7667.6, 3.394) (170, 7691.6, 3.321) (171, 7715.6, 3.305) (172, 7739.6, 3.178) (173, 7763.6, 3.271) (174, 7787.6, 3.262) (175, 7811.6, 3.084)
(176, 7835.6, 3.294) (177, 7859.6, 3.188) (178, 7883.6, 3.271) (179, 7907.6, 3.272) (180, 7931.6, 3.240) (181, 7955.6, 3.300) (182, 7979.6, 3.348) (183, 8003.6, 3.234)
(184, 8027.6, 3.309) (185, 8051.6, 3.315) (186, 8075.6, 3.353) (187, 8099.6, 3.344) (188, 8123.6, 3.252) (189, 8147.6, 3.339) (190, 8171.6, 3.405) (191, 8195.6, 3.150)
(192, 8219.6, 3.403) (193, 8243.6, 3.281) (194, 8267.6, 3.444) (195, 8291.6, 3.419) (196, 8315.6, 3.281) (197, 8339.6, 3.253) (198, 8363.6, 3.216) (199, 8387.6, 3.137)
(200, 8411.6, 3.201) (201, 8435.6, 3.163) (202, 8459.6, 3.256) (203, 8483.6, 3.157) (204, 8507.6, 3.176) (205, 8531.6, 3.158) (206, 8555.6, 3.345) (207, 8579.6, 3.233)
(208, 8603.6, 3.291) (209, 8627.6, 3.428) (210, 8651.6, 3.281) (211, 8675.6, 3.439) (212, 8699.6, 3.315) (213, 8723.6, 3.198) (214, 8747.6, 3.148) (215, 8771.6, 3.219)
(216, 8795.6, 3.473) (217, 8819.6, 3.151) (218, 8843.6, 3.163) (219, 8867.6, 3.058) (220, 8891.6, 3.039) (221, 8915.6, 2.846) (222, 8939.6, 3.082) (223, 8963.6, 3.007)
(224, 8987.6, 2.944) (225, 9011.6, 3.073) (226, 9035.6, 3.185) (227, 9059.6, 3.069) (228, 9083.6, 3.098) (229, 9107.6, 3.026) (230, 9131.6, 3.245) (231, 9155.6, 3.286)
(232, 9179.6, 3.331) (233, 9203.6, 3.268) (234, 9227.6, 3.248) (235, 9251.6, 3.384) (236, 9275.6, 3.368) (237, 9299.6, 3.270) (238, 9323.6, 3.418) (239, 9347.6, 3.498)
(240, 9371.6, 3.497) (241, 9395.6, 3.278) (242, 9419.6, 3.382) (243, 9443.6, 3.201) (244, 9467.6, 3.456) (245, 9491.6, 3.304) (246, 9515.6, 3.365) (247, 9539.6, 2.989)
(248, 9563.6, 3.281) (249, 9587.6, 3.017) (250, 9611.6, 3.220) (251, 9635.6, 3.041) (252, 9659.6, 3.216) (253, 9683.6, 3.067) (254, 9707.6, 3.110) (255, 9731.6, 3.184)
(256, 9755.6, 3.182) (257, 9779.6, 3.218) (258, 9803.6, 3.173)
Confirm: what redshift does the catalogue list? 0.249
